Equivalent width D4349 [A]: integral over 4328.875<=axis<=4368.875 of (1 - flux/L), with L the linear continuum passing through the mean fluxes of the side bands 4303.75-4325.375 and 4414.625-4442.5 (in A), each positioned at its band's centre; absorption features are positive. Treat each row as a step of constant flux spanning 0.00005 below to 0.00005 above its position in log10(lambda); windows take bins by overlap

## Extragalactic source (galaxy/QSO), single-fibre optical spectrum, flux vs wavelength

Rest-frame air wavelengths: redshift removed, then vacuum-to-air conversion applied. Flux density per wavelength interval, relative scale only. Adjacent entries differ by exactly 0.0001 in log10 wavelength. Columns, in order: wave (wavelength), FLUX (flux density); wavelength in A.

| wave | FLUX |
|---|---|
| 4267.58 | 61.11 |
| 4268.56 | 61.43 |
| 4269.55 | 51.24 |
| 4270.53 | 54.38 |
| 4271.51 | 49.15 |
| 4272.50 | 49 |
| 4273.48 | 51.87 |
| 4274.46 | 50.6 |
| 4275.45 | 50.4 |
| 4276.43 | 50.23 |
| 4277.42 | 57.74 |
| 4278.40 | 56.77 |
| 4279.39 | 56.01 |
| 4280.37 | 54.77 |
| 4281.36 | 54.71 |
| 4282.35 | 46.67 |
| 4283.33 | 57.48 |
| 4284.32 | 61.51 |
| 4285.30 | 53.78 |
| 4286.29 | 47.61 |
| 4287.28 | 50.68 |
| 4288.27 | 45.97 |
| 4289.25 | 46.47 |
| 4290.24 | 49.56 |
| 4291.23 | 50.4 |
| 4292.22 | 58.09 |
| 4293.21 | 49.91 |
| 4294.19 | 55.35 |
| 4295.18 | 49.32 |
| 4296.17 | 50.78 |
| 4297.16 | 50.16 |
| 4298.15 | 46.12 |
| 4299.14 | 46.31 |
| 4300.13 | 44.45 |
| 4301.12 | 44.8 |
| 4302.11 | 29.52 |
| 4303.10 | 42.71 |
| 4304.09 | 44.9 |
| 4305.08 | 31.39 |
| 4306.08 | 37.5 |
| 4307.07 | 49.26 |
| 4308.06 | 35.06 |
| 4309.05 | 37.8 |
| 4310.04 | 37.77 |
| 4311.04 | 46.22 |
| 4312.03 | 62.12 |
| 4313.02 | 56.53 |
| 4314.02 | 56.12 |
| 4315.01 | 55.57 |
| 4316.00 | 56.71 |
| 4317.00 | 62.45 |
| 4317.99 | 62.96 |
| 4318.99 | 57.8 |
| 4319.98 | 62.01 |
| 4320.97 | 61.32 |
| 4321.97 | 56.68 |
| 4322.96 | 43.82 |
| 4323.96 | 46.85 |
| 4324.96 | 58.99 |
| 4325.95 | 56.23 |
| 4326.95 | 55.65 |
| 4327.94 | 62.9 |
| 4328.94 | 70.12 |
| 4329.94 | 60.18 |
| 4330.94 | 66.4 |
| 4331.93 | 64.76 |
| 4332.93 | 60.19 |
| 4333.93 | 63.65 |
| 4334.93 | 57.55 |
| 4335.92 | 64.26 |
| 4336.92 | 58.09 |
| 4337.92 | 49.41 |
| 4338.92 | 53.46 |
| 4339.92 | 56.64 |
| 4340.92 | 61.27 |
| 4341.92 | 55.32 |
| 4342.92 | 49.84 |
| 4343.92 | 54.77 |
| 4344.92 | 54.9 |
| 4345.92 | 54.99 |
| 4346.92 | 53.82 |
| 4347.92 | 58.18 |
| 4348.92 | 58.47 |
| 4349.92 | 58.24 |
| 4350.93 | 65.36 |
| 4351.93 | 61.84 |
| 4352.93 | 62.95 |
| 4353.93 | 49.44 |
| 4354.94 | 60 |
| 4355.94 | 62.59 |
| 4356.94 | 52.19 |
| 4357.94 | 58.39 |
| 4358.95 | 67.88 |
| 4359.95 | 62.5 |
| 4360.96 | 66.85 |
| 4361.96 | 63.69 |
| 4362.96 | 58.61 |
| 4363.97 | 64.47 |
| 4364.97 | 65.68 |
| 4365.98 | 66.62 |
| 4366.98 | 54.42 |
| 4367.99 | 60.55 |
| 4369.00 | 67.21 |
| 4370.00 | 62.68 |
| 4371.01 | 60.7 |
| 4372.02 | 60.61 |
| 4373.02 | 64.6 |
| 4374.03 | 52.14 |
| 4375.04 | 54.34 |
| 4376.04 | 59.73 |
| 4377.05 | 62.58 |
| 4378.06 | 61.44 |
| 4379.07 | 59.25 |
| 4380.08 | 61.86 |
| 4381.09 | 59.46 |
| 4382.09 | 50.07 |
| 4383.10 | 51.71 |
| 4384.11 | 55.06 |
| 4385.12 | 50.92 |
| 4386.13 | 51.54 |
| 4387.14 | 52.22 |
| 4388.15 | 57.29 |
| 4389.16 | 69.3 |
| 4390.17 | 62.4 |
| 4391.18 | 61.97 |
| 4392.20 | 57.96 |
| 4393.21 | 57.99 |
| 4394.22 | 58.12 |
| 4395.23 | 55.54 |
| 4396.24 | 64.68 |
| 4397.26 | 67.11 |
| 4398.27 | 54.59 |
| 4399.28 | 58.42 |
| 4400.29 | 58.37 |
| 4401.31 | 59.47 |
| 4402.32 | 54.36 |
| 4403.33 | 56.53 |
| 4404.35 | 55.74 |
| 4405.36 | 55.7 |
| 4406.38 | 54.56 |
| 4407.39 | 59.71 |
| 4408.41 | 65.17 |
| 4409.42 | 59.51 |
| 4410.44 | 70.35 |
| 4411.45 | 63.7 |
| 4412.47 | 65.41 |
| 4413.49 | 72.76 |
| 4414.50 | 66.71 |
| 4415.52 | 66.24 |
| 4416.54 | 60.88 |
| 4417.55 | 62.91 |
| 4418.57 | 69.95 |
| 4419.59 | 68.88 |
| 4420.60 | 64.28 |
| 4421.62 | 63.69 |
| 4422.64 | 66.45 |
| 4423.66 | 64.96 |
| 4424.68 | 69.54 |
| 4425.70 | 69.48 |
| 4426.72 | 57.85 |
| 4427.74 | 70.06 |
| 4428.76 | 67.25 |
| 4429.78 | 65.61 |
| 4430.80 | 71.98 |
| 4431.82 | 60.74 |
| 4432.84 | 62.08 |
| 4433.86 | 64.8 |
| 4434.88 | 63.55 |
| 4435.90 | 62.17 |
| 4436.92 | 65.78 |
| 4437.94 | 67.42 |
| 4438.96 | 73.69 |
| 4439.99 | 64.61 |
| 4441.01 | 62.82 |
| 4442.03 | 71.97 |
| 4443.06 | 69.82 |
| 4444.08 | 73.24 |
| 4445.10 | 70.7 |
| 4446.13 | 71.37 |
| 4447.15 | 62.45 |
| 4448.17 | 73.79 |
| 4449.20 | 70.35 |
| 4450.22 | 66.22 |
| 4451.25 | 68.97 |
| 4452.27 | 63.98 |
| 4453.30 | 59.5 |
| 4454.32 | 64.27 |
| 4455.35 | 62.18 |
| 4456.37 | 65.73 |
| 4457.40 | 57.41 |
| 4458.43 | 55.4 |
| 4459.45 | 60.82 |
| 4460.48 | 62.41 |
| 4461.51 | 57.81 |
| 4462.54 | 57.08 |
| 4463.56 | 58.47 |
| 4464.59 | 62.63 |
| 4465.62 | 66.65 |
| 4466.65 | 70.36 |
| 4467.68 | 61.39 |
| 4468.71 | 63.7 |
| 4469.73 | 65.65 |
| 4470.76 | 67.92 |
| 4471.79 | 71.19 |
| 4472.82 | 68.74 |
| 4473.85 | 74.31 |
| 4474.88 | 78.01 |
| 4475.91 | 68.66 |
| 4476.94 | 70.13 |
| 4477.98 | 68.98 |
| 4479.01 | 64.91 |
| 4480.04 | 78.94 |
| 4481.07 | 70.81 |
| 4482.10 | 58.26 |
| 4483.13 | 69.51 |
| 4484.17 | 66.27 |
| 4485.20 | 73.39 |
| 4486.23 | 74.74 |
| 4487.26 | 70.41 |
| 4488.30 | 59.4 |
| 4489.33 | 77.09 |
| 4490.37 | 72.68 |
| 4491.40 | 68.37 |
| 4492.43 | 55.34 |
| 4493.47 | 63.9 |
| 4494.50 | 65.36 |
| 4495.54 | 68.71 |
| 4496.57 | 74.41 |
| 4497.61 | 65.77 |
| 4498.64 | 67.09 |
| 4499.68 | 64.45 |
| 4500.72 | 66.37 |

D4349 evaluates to -3.1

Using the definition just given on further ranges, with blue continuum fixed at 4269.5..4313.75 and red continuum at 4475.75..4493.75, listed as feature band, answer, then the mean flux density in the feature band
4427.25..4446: -1.1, 67.2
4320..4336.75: -2.1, 59.4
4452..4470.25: 1.1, 61.9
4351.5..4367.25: -1.5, 61.3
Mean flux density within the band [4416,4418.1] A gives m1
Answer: 62.1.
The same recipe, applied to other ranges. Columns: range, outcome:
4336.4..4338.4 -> 53.8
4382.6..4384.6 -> 53.4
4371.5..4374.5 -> 59.2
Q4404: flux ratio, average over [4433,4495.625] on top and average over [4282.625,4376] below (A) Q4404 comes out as 1.2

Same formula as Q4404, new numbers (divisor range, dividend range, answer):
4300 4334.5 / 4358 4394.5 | 1.13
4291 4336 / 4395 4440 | 1.21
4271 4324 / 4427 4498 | 1.32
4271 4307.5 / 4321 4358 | 1.17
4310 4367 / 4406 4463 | 1.11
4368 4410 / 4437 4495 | 1.14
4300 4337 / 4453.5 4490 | 1.25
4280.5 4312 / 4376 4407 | 1.23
